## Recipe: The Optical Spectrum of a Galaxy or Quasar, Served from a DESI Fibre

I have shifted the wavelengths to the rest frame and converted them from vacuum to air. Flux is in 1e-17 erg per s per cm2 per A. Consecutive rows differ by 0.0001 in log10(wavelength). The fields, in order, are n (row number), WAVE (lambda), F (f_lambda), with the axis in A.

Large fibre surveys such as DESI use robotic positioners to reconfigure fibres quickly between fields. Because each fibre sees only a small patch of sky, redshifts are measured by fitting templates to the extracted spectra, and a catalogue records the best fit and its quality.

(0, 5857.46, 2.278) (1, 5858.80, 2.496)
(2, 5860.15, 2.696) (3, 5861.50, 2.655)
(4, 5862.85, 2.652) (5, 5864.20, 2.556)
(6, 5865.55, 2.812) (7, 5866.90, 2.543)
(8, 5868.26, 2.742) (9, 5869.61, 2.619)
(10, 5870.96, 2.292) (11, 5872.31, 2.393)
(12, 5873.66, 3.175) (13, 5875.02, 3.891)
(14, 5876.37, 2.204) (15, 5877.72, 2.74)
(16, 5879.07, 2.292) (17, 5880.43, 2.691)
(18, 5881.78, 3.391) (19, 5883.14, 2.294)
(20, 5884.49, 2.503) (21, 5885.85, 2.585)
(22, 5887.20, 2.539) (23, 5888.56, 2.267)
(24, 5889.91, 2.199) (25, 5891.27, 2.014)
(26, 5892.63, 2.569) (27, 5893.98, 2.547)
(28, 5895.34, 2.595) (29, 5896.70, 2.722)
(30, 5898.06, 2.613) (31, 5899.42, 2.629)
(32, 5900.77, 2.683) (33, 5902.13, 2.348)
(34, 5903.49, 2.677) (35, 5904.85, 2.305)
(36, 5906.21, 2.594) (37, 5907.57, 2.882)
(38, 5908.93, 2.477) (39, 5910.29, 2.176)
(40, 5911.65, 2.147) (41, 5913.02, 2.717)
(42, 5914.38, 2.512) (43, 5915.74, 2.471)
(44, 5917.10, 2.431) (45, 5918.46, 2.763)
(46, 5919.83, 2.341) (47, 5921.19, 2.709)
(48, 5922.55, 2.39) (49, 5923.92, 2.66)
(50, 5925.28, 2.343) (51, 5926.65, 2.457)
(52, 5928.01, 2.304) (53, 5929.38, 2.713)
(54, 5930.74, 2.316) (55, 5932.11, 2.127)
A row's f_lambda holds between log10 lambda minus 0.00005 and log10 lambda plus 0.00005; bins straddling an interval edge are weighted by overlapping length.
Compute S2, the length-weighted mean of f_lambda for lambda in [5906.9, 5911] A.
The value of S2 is 2.51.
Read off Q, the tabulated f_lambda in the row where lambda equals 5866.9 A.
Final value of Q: 2.543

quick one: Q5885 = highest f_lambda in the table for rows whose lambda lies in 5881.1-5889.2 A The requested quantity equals 3.391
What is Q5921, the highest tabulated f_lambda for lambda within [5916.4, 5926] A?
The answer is 2.763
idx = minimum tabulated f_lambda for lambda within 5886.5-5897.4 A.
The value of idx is 2.014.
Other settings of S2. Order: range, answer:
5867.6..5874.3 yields 2.64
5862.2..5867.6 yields 2.64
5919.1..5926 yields 2.49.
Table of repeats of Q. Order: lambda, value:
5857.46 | 2.278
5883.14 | 2.294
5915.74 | 2.471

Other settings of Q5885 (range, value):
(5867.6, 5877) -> 3.891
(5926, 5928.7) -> 2.457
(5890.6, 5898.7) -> 2.722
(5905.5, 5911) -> 2.882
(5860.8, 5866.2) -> 2.812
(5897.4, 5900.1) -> 2.629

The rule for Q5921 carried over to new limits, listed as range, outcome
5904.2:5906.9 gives 2.594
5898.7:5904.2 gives 2.683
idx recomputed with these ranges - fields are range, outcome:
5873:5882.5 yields 2.204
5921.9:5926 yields 2.343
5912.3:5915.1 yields 2.512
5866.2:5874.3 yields 2.292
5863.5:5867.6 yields 2.543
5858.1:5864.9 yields 2.496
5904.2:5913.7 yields 2.147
